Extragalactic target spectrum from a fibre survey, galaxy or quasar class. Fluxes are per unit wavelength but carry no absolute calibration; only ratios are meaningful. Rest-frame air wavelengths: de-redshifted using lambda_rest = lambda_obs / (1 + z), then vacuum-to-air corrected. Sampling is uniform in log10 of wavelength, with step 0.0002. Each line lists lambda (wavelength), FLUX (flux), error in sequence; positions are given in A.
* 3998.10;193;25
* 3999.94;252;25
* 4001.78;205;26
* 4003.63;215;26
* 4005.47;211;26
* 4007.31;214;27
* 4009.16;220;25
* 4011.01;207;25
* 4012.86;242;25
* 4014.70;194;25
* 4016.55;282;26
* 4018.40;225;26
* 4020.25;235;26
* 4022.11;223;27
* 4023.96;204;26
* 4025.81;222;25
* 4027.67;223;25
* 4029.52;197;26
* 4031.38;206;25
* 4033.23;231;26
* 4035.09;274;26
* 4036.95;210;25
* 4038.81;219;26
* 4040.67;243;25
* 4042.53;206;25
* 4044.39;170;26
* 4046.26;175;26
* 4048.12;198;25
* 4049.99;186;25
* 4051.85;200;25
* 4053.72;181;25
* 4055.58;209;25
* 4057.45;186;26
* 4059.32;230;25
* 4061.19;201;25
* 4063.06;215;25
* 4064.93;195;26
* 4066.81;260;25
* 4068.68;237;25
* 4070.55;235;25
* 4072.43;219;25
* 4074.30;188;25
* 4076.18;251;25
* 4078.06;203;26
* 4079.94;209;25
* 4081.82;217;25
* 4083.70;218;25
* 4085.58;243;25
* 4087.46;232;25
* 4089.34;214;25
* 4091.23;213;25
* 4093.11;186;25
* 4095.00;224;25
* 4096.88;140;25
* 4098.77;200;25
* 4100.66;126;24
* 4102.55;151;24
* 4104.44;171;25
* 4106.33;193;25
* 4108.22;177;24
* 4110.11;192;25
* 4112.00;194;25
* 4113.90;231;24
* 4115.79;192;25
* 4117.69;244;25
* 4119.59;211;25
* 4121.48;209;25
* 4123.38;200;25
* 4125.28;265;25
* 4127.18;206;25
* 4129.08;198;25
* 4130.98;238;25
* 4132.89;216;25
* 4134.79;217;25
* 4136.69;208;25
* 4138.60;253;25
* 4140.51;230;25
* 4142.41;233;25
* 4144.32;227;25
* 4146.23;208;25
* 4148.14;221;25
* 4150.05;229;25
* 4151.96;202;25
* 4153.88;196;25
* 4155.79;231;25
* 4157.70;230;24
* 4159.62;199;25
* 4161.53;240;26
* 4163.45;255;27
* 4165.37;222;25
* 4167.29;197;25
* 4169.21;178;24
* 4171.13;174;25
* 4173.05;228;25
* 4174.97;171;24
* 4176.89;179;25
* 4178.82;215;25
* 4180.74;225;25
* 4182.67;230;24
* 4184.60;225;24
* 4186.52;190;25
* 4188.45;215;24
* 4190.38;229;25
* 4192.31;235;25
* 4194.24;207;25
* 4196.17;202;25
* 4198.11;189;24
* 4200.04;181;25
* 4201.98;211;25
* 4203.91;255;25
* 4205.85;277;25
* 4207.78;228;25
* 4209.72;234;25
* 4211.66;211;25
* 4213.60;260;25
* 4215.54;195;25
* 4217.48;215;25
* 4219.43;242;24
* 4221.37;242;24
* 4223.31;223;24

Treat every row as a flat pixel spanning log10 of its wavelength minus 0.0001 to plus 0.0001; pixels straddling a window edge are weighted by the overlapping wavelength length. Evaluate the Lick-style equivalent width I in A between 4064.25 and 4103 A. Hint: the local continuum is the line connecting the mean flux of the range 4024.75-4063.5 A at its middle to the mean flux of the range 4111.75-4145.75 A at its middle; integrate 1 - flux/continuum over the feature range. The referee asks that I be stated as 1.0 A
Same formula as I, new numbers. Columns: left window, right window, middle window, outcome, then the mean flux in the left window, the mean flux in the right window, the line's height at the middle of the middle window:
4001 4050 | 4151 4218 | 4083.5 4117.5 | 3.33 A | 217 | 215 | 216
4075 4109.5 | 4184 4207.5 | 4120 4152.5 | -2.30 A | 198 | 218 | 207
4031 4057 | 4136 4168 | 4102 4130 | 1.88 A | 207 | 223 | 218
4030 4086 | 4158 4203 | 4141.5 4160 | -0.72 A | 213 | 209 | 210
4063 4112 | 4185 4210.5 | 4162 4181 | 0.99 A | 204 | 220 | 216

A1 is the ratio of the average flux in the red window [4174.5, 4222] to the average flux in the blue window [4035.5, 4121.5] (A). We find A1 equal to 1.07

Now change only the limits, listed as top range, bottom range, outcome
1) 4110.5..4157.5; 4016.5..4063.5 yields 1.03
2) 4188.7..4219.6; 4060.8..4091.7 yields 1.01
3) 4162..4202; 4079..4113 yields 1.07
